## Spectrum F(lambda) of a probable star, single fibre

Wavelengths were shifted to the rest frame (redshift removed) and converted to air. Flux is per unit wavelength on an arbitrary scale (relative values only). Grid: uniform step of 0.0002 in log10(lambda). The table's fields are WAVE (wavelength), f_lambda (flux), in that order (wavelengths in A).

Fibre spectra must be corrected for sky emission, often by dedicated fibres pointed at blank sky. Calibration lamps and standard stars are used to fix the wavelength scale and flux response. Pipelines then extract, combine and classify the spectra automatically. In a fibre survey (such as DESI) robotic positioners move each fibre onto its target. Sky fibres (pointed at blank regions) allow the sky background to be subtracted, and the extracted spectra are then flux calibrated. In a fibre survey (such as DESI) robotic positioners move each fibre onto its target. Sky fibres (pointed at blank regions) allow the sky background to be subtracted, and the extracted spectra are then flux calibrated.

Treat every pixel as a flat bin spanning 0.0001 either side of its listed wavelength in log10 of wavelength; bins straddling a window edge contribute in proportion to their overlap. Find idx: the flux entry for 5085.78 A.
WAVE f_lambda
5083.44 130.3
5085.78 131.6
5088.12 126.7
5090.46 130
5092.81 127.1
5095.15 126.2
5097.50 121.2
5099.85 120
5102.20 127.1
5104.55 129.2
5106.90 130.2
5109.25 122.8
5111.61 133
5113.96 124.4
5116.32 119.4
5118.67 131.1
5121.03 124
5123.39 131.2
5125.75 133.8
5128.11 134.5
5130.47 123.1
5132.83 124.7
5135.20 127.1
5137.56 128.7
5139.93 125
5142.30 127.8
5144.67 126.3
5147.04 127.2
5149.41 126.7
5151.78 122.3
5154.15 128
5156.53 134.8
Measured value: 131.6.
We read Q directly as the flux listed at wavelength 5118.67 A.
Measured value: 131.1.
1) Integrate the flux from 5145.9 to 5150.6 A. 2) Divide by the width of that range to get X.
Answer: 127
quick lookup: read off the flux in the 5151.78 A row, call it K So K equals 122.3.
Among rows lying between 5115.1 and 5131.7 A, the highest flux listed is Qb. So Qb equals 134.5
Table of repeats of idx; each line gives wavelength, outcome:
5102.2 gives 127.1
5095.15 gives 126.2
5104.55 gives 129.2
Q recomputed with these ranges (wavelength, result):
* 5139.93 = 125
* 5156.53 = 134.8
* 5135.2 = 127.1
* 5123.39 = 131.2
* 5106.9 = 130.2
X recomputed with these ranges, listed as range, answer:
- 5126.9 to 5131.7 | 129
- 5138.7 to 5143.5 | 126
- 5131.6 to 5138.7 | 127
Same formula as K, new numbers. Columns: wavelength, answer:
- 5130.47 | 123.1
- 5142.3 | 127.8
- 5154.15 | 128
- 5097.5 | 121.2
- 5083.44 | 130.3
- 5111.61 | 133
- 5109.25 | 122.8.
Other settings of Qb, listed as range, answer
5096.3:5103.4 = 127.1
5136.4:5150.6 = 128.7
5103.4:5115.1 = 133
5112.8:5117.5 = 124.4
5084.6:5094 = 131.6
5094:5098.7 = 126.2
